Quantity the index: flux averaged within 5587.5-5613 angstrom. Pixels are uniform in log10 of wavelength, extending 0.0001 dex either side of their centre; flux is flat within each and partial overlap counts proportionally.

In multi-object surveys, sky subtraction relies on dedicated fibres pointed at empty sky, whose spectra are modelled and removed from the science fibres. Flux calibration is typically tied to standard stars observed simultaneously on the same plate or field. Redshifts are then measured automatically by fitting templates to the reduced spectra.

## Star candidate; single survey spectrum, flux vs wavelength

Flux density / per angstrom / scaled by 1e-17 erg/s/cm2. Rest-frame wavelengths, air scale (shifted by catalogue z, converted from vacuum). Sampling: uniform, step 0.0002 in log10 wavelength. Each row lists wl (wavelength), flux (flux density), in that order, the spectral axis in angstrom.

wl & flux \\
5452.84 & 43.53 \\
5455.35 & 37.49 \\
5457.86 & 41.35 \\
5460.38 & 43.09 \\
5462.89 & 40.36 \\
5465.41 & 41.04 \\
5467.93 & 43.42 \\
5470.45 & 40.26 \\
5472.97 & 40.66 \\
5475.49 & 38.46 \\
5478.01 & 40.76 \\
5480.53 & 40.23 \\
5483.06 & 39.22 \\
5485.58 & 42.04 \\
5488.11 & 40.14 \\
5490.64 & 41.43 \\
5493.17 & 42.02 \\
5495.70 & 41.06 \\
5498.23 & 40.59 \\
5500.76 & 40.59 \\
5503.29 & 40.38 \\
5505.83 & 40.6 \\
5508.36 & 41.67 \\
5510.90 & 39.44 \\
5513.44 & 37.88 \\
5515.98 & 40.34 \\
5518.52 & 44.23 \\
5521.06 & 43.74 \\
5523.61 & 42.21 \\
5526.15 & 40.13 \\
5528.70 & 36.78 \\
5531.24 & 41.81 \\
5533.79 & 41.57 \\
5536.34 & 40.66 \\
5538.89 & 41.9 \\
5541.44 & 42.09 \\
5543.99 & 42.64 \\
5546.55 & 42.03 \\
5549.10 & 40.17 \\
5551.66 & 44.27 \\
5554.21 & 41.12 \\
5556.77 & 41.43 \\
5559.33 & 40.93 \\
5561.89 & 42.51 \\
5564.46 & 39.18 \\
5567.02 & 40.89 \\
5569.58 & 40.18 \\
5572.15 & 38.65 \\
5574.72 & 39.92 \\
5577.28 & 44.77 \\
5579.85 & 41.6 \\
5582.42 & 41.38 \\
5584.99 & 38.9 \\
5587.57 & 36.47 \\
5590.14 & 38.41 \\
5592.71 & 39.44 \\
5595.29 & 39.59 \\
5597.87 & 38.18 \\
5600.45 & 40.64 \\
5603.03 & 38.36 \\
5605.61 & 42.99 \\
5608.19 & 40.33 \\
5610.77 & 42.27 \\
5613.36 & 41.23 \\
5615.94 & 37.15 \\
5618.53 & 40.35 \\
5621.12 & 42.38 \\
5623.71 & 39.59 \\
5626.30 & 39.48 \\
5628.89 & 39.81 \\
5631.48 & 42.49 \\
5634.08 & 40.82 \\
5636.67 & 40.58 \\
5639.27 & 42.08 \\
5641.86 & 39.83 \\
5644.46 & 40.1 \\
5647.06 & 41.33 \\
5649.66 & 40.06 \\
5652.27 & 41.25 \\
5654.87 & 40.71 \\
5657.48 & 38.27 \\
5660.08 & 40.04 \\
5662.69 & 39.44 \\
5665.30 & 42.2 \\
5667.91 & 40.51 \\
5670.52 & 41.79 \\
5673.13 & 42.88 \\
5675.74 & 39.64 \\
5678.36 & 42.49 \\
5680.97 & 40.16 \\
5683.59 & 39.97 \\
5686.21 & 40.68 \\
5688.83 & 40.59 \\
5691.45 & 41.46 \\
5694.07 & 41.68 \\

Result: 39.9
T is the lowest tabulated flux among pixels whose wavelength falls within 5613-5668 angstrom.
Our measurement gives 37.15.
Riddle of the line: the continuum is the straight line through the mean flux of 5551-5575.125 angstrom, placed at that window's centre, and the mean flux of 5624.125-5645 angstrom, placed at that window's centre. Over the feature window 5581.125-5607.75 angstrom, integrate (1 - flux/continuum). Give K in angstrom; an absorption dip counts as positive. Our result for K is 0.8 angstrom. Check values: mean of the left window 40.9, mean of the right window 40.6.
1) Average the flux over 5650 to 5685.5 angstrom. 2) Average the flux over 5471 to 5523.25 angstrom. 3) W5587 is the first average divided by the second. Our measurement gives 1.0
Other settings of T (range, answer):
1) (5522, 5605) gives 36.47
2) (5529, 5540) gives 40.66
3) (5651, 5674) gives 38.27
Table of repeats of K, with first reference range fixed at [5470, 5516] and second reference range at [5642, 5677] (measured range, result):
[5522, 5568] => -0.9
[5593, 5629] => 0.3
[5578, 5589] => 0.2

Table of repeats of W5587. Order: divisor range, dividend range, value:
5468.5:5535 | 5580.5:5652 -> 0.99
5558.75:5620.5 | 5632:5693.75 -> 1.01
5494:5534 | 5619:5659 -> 0.99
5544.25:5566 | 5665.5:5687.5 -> 0.99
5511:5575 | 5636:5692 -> 0.99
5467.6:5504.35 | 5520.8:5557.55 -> 1.02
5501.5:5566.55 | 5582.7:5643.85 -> 0.97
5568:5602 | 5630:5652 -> 1.03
